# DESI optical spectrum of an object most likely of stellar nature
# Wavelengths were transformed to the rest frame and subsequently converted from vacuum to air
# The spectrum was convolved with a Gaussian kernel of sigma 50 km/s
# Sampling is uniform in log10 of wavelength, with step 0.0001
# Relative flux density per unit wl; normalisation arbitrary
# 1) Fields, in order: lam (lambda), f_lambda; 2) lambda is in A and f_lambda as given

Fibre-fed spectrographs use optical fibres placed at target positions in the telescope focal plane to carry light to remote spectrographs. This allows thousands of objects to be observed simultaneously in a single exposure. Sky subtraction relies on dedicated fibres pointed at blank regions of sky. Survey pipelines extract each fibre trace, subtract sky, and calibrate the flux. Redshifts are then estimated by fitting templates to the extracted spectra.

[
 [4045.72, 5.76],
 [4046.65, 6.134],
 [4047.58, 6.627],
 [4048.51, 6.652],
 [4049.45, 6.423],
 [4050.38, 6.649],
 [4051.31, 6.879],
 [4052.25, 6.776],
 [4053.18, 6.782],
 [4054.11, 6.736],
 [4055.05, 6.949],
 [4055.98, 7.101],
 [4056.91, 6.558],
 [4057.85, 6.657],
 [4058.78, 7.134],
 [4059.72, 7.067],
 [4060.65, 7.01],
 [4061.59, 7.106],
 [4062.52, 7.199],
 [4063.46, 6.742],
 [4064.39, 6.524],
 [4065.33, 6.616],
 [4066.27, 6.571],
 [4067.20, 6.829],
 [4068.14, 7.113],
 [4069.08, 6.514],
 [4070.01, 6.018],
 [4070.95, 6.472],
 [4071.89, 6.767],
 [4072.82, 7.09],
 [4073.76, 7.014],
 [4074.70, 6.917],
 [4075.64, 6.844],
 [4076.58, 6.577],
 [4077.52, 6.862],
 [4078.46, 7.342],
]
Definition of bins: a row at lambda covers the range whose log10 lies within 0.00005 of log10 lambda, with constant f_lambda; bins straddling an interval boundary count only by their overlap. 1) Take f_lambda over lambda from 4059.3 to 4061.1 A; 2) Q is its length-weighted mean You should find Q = 7.06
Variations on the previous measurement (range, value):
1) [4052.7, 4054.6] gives 6.76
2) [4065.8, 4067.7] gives 6.71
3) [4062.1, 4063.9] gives 6.95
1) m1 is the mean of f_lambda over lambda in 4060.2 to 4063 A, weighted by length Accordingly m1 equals 7.09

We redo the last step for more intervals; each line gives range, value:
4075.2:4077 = 6.71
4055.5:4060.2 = 6.91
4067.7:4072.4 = 6.59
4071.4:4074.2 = 6.96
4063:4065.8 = 6.63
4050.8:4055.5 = 6.82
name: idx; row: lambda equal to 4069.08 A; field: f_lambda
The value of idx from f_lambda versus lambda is 6.514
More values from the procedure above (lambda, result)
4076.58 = 6.577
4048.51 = 6.652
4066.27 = 6.571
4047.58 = 6.627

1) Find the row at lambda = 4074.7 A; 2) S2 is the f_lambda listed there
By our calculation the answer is 6.917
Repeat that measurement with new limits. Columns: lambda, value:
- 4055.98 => 7.101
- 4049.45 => 6.423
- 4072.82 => 7.09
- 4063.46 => 6.742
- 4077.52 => 6.862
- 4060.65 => 7.01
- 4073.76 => 7.014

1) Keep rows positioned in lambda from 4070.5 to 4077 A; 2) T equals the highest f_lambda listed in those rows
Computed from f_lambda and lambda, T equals 7.09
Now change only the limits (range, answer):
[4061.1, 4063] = 7.199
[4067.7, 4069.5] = 7.113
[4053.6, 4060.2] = 7.134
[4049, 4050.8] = 6.649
